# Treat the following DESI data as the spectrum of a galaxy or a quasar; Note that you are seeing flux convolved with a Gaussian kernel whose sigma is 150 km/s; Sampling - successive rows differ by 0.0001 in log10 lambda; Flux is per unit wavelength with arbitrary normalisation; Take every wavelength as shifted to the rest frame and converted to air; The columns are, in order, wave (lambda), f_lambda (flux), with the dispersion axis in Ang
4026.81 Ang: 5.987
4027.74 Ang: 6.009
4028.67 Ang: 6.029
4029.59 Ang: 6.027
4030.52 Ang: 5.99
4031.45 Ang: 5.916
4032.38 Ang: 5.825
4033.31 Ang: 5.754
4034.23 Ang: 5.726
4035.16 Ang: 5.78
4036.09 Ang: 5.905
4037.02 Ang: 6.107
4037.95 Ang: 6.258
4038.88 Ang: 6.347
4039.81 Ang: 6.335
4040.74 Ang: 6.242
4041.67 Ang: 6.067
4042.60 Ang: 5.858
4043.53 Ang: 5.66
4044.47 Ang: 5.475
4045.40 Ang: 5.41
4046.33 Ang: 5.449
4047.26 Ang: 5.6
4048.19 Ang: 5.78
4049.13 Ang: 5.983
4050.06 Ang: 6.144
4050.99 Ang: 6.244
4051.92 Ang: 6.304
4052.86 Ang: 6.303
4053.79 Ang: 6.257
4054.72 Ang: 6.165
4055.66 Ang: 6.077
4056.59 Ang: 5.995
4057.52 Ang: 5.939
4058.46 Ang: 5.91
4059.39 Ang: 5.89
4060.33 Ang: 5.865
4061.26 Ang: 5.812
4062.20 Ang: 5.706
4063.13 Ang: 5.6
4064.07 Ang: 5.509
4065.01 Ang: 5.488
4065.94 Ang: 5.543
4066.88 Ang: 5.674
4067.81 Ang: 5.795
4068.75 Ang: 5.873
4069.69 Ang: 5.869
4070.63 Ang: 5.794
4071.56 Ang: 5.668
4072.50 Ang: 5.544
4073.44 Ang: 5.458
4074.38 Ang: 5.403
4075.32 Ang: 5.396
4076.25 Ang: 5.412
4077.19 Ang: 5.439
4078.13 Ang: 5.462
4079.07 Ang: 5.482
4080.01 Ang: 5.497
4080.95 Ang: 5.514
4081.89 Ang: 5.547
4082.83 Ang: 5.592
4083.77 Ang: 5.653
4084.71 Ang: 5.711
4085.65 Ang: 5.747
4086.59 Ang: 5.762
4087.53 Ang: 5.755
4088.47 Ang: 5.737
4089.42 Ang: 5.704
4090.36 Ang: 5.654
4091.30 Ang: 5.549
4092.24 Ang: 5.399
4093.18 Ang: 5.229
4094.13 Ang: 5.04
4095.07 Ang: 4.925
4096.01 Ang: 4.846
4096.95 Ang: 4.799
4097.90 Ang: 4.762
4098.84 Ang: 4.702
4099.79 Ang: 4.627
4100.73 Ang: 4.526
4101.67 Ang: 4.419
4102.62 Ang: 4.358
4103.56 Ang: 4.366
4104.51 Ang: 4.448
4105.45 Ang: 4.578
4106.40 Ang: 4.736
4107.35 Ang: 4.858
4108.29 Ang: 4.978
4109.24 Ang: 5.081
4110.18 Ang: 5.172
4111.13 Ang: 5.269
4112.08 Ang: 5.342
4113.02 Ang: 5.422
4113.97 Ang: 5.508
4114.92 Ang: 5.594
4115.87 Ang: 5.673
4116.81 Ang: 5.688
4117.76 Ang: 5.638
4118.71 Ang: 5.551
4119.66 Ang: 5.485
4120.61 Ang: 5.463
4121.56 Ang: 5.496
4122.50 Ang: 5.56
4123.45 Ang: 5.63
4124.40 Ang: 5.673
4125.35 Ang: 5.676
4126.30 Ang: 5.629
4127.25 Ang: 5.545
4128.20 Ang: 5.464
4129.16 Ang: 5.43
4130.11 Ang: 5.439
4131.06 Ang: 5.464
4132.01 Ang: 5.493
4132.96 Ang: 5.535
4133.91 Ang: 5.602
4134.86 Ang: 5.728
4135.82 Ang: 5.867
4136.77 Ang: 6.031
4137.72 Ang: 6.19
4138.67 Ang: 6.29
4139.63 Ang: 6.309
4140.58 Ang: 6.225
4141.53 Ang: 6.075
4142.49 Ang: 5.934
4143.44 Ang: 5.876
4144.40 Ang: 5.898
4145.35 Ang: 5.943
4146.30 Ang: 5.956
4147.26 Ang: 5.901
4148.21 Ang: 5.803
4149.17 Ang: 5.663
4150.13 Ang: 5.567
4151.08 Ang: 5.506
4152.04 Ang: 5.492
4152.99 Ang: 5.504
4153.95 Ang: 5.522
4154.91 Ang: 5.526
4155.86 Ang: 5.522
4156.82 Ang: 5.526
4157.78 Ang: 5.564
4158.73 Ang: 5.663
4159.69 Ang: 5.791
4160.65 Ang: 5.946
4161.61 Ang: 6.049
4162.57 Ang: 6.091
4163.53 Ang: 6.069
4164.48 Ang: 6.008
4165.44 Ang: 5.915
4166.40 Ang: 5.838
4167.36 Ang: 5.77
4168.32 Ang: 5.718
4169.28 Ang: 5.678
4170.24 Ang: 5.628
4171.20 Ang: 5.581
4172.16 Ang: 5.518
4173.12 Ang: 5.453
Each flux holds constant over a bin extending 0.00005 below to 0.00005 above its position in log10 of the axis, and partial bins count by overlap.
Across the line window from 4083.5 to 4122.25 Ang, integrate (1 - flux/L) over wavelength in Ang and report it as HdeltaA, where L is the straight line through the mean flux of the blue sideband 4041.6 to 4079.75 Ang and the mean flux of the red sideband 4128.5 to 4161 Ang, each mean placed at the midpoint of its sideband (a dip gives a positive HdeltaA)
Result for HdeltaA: 3.7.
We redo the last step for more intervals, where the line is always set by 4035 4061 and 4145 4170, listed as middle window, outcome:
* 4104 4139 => 2.17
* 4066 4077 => 0.58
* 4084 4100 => 1.58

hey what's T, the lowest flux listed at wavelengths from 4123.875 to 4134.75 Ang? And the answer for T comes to 5.43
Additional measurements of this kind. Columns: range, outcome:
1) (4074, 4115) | 4.358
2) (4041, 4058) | 5.41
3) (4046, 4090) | 5.396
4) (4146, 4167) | 5.492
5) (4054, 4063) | 5.706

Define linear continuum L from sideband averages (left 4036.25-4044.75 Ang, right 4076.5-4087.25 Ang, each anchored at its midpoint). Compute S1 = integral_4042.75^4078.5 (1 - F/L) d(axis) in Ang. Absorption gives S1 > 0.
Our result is 0.3 Ang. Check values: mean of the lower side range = 6.04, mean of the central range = 5.76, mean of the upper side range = 5.58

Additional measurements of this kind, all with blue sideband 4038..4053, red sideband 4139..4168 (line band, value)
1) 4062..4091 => 1.5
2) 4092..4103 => 2.0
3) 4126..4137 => 0.5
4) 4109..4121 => 0.8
